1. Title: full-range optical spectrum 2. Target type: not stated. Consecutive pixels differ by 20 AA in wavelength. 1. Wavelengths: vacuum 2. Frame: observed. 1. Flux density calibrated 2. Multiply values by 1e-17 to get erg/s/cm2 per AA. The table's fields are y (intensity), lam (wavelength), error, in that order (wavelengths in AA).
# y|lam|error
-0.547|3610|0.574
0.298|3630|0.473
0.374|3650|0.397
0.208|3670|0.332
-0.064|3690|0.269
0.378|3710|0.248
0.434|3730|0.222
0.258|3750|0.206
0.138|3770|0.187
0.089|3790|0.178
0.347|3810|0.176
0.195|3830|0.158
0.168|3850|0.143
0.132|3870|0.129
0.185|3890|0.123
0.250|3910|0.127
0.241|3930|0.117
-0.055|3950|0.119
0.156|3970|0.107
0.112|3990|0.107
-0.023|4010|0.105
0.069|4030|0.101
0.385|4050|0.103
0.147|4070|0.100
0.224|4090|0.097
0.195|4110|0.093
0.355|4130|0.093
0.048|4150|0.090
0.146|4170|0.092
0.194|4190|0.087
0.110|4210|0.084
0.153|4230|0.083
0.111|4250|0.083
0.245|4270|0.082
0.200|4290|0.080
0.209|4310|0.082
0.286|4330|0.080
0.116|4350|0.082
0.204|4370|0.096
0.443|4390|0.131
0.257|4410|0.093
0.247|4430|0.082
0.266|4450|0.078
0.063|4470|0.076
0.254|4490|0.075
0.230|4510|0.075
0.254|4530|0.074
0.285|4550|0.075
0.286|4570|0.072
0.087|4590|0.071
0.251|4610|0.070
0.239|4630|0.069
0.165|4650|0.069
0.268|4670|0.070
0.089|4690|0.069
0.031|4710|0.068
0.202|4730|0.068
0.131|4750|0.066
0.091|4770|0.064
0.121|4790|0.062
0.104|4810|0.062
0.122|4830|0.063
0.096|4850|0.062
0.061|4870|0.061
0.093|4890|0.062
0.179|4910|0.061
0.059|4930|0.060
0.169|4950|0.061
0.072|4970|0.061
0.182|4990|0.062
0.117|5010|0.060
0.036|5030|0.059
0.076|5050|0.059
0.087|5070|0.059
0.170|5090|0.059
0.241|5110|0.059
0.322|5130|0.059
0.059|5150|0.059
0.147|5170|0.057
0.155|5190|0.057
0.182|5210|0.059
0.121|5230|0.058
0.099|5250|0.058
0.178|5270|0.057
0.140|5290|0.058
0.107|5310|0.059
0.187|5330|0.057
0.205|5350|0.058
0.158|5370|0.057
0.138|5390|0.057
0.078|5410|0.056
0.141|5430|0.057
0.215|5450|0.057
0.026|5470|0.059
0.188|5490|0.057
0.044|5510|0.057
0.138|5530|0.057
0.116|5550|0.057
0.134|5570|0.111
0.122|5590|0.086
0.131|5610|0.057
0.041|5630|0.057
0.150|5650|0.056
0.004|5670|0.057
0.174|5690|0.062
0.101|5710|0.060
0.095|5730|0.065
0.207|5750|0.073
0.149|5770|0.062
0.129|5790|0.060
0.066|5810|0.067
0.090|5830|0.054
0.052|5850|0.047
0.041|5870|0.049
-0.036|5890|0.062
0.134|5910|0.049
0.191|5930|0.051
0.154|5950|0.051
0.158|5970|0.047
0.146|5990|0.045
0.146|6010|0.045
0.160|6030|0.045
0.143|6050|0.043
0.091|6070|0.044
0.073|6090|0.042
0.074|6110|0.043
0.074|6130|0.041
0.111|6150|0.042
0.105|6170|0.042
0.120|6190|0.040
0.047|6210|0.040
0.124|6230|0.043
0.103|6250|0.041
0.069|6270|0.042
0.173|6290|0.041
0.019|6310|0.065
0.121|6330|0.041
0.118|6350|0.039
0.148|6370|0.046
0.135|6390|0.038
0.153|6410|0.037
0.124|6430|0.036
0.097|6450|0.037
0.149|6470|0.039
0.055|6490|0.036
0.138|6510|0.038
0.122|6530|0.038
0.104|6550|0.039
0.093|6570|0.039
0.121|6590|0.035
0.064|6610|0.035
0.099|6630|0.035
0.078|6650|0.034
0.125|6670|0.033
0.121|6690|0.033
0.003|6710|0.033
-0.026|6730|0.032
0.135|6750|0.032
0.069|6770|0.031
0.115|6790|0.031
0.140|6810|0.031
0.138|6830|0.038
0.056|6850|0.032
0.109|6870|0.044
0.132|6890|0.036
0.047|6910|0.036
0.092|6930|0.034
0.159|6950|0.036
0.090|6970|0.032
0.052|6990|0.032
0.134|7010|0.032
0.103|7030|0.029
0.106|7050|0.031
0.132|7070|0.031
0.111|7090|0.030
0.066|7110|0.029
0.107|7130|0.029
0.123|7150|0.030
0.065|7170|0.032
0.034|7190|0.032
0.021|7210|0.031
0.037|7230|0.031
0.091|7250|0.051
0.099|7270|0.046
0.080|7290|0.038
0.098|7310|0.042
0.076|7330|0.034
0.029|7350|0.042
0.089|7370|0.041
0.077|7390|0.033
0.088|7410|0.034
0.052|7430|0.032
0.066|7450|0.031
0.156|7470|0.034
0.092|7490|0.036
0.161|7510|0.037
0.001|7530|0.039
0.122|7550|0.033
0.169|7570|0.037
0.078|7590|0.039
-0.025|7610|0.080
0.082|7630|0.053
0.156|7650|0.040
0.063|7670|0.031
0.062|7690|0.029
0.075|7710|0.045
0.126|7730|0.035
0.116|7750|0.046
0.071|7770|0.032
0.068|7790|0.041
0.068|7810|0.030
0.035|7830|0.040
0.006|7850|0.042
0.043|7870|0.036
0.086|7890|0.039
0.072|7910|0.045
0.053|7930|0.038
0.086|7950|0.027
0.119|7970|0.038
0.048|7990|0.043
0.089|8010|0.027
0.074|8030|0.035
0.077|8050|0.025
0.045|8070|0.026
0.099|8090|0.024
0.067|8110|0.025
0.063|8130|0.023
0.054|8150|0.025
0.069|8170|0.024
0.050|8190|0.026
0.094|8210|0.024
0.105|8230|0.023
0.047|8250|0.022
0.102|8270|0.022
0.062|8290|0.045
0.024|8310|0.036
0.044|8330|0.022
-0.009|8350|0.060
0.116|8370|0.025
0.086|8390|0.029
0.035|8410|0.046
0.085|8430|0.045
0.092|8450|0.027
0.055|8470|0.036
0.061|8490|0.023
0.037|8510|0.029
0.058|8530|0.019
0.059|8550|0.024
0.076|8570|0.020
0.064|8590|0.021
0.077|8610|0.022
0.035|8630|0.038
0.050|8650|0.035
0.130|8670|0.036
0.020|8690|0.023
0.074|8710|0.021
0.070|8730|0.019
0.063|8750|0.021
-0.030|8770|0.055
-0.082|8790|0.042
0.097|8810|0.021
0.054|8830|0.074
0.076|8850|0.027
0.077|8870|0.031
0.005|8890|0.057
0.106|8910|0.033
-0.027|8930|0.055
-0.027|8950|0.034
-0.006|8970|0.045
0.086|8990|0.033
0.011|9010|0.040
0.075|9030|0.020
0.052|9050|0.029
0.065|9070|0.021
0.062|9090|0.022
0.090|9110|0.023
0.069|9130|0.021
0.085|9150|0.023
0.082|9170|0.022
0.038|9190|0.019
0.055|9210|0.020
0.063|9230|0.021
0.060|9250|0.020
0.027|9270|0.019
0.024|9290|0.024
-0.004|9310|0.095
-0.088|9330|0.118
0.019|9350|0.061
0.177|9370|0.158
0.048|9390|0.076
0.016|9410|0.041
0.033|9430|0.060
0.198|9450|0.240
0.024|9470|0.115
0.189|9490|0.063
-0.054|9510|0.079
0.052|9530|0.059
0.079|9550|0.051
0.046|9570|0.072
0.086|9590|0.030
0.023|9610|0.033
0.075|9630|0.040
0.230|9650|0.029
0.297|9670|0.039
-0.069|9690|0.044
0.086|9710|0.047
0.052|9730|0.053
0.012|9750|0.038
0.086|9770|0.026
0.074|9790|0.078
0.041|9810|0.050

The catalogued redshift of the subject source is 1.59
